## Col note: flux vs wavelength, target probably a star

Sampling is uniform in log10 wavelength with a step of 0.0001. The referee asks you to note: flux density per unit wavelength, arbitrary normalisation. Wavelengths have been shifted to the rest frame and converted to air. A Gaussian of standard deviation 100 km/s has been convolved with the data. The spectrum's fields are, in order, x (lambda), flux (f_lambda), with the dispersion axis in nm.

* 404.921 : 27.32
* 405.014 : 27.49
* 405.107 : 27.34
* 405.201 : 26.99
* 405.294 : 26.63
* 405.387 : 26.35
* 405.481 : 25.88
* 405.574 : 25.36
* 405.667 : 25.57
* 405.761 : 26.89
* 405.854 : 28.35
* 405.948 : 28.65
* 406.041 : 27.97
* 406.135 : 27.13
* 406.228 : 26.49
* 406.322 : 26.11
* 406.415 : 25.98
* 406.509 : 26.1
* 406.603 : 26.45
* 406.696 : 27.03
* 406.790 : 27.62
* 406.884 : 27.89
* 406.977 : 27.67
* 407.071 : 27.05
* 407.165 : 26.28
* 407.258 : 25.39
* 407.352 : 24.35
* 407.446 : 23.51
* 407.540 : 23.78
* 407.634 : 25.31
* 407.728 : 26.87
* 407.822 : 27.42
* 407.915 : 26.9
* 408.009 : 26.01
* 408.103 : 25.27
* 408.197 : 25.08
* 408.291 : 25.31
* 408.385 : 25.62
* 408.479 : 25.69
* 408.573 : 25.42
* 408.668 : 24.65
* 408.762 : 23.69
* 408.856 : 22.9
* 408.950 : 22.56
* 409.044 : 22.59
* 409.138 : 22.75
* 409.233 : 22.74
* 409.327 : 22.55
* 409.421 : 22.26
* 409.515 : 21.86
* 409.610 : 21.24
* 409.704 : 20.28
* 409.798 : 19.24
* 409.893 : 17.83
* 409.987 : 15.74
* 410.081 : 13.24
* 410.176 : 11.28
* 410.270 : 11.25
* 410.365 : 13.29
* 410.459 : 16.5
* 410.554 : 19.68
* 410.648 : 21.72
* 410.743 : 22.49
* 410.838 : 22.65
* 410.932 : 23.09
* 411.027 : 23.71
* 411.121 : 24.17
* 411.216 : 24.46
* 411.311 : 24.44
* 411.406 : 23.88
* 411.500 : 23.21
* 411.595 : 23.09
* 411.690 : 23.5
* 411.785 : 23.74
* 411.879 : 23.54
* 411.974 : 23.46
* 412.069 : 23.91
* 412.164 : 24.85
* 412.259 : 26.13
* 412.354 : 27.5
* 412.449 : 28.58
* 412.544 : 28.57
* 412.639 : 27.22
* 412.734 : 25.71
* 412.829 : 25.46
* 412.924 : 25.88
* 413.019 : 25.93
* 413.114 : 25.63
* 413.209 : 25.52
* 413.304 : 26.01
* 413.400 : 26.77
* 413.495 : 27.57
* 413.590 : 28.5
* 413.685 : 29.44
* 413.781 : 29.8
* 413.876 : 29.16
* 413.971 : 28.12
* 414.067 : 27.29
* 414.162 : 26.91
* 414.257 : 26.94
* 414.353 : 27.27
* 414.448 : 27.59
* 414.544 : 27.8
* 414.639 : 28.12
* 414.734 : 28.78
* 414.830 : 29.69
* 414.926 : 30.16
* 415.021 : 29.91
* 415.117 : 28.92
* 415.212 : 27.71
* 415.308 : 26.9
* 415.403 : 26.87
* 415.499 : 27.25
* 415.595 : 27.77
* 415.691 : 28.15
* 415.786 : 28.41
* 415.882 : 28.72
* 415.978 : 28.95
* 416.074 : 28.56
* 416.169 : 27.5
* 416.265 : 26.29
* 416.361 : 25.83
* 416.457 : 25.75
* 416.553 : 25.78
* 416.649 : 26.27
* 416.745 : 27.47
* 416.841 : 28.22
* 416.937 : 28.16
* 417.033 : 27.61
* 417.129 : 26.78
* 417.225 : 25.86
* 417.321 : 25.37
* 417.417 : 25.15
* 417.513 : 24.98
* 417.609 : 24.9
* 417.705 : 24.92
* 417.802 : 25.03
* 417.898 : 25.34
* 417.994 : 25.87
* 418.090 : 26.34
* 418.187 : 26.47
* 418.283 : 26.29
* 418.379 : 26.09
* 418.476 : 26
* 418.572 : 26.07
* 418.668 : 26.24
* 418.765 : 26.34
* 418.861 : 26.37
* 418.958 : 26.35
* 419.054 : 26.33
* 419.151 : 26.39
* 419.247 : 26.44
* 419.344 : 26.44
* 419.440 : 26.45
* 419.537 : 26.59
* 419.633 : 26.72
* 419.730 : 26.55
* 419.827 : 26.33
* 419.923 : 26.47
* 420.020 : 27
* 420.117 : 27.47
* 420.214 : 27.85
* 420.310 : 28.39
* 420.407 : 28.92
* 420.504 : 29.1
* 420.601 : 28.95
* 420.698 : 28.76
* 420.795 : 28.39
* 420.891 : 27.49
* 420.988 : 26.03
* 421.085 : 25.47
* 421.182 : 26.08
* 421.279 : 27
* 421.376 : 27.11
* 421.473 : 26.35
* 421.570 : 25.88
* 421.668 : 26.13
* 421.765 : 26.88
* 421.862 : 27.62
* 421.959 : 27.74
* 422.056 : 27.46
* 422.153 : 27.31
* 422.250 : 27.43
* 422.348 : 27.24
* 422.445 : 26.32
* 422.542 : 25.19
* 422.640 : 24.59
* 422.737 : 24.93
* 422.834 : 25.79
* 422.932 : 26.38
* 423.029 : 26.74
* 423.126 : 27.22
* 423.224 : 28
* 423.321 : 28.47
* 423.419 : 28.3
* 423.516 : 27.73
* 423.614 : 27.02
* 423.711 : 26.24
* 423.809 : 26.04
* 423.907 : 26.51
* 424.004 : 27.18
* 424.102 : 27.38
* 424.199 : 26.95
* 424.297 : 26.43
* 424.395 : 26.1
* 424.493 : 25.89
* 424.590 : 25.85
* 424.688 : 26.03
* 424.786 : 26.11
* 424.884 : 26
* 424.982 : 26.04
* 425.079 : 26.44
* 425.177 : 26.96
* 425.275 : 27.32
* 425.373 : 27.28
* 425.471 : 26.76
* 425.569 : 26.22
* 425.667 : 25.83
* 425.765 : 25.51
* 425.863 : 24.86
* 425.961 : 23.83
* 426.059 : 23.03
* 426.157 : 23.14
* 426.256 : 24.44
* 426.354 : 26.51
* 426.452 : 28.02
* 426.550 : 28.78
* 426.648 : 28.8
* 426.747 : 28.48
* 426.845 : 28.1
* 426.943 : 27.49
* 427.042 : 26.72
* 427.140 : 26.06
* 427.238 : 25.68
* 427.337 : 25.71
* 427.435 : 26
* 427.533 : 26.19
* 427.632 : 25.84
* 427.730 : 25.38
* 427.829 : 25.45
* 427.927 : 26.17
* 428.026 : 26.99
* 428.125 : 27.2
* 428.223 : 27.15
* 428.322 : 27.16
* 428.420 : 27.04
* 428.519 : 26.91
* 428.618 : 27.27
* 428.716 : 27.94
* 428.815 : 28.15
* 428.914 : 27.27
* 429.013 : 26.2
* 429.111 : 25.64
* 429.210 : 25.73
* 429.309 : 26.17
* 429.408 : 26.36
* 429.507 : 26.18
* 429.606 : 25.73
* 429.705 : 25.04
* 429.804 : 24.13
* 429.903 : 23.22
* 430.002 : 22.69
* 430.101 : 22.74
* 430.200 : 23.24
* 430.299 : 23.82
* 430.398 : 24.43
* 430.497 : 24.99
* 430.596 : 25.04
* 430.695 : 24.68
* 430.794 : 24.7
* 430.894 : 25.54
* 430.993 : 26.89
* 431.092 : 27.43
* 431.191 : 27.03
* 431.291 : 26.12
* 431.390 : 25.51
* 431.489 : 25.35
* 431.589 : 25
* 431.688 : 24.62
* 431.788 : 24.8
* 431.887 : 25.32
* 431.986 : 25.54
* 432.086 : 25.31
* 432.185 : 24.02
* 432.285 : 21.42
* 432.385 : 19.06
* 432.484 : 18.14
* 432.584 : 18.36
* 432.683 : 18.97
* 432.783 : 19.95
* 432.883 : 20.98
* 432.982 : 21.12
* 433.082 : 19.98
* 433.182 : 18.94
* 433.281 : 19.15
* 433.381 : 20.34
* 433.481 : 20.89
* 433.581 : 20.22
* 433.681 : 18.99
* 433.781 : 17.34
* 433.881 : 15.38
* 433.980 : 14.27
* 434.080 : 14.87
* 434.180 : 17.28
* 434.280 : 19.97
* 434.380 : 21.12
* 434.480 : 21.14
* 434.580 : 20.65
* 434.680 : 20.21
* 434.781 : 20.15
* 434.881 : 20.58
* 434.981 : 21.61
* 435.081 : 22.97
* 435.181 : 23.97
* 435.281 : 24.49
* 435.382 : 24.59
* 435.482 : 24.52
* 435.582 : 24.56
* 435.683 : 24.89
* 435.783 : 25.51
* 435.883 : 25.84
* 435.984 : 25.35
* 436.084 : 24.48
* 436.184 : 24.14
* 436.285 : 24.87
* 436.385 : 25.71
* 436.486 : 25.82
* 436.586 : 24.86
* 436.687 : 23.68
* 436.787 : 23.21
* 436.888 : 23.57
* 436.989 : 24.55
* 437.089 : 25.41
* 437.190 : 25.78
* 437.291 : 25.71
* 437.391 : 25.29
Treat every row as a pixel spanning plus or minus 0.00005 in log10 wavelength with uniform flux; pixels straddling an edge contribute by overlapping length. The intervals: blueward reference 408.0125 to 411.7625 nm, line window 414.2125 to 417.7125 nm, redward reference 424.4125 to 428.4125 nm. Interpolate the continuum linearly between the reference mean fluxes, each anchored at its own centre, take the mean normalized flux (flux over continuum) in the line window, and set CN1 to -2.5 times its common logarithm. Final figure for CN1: -0.17 mag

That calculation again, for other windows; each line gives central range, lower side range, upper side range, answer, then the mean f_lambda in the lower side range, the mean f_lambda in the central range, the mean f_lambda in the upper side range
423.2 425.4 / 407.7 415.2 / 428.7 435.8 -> -0.14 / 24.4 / 26.8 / 22.9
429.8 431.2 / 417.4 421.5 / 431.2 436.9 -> -0.07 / 26.6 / 24.7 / 22.1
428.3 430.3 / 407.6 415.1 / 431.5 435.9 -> -0.17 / 24.3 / 25.7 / 21.3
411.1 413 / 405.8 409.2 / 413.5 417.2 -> 0.08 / 25.8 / 25.1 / 27.9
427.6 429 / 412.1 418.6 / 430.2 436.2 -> -0.14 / 27.1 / 26.8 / 22.4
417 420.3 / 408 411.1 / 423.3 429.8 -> -0.10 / 21.2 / 26.2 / 26.4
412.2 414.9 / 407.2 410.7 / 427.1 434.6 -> -0.23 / 21.9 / 27.4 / 23.6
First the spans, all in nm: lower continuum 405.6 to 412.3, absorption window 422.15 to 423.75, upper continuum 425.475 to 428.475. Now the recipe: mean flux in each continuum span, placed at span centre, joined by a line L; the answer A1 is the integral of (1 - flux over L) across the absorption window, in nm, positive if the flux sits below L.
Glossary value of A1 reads -0.07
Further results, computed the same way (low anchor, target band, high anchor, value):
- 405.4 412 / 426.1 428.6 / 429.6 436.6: -0.41 nm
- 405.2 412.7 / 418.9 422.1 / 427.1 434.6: -0.44 nm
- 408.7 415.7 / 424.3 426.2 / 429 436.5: -0.19 nm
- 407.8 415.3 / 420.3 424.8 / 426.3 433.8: -0.43 nm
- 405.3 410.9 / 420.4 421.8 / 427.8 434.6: -0.22 nm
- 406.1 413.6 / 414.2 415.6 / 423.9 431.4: -0.21 nm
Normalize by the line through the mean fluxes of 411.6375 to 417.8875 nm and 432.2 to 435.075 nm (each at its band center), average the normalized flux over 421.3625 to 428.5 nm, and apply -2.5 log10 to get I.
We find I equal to -0.160 mag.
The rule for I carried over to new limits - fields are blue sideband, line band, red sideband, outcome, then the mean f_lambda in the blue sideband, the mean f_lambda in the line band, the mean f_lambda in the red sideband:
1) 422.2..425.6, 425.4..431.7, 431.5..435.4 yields -0.09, 26.6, 25.9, 20.8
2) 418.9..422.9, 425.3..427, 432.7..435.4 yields -0.09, 26.9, 26.3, 20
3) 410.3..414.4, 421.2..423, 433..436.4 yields -0.14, 25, 26.5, 21.4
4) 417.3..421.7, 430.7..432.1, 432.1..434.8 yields -0.24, 26.6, 25.6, 19.4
